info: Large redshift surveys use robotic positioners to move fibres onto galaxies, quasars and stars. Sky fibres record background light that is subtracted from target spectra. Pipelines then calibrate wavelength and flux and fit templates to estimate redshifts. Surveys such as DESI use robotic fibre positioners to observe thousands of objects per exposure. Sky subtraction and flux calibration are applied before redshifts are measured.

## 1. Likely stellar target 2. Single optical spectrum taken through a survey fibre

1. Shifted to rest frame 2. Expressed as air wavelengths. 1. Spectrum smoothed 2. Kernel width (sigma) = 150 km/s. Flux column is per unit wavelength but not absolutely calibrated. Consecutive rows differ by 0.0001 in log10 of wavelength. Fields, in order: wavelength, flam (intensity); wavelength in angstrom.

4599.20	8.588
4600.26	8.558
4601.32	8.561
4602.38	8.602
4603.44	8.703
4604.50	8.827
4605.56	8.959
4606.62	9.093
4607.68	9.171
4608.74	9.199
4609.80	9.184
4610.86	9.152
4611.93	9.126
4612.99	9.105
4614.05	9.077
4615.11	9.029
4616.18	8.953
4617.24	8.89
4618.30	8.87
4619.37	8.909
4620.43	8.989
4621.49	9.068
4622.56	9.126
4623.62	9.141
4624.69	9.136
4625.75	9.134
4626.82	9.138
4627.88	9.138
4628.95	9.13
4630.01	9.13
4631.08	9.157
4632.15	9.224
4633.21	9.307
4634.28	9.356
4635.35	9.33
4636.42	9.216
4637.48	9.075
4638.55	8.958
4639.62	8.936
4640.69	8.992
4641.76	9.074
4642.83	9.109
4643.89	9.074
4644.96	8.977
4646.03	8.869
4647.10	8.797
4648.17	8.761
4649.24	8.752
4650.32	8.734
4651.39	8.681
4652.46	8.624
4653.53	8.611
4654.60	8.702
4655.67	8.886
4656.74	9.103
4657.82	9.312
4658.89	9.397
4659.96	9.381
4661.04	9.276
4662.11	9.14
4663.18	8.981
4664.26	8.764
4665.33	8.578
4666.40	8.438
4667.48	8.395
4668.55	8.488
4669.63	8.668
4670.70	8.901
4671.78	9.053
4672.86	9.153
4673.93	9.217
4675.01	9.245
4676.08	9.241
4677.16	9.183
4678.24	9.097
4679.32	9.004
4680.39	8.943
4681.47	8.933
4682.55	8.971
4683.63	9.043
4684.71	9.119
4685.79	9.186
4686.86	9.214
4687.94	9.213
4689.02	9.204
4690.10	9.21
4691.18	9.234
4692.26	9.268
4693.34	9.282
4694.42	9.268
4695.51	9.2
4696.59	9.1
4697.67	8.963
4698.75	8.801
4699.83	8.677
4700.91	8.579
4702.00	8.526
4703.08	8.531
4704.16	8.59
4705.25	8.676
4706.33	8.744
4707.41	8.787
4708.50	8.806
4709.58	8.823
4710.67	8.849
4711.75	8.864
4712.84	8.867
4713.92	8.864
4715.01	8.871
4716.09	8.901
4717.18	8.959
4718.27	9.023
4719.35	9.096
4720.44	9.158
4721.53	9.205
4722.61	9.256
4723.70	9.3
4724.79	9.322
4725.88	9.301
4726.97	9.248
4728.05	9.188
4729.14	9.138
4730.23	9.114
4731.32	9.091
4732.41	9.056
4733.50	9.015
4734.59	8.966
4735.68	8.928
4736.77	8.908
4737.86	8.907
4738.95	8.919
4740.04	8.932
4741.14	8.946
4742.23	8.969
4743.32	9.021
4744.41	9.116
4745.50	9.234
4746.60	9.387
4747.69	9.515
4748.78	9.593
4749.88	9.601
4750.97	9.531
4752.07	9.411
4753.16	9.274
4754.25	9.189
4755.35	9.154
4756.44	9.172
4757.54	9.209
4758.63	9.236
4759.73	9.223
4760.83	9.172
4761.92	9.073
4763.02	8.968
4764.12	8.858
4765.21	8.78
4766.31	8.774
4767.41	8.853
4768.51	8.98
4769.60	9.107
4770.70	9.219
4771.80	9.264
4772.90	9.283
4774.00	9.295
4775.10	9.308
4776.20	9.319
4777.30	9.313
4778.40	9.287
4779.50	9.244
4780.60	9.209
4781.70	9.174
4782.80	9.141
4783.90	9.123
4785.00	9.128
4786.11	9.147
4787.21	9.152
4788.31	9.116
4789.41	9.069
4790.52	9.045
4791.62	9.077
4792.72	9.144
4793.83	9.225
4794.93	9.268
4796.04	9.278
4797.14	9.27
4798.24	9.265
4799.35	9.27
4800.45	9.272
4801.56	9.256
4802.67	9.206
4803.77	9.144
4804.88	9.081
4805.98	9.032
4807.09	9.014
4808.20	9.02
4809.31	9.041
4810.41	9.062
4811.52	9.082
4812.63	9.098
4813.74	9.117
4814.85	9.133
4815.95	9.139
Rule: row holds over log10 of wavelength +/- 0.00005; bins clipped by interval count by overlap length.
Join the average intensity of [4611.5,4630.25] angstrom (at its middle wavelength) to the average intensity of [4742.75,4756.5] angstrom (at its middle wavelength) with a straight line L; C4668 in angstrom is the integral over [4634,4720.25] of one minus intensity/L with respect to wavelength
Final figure 2.1 angstrom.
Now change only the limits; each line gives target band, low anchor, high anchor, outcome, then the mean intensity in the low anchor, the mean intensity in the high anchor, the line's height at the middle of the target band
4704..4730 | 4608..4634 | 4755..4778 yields 0.3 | 9.1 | 9.12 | 9.11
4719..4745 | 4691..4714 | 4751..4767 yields -0.3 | 8.87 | 9.12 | 9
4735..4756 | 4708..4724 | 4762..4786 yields -0.3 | 8.99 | 9.12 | 9.06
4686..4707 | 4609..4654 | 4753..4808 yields 0.3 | 9.03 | 9.15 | 9.08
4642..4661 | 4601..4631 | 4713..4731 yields 0.2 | 9.03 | 9.12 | 9.06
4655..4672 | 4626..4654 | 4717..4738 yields 0.2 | 9.01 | 9.12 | 9.04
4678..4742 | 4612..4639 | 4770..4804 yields 1.1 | 9.11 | 9.21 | 9.16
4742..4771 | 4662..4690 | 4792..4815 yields -0.3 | 8.98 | 9.15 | 9.09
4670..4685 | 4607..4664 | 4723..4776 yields 0.0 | 9.05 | 9.15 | 9.08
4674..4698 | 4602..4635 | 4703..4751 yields -0.2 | 9.07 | 9.05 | 9.06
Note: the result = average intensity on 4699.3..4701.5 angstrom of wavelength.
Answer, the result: 8.61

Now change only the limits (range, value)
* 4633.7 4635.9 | 9.31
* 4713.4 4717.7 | 8.89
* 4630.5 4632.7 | 9.19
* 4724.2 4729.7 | 9.24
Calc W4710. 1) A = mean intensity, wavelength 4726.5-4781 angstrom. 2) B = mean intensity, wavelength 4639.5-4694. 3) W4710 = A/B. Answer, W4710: 1.0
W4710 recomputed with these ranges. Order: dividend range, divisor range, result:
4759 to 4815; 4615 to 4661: 1.01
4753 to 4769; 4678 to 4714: 1.01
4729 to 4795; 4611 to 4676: 1.02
